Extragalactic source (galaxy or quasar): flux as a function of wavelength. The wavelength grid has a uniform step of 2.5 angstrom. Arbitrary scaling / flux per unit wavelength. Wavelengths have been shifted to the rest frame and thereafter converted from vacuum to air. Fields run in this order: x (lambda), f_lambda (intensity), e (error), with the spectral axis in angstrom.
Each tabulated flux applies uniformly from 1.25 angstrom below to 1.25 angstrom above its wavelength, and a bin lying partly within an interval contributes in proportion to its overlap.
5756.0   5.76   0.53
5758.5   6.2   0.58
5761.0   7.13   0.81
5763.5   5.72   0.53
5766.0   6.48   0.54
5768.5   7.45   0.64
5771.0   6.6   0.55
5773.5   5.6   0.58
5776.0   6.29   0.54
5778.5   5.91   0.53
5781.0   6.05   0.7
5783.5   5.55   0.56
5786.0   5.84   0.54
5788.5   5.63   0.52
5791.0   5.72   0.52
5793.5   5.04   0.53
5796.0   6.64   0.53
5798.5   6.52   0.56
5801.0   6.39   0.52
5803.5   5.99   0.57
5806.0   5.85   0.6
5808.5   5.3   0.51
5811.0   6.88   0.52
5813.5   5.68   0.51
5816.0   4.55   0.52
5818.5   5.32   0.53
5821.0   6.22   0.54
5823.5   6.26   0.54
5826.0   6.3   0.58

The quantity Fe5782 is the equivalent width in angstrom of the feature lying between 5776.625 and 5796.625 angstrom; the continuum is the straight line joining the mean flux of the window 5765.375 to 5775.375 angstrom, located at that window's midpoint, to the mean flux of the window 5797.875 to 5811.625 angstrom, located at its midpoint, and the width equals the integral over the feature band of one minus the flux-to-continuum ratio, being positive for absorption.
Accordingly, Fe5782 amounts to 1.70 angstrom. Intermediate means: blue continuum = 6.52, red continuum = 6.11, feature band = 5.79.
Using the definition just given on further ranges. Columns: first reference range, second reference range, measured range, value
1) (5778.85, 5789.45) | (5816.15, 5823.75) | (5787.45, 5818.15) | -0.5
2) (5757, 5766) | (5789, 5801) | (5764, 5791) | 0.3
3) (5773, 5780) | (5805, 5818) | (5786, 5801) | -0.4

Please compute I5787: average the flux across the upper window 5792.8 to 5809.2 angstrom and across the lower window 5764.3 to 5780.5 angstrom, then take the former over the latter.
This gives 0.95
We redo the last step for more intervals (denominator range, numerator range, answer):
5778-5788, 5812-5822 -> 0.94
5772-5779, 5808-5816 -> 0.97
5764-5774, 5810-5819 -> 0.86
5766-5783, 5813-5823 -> 0.87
